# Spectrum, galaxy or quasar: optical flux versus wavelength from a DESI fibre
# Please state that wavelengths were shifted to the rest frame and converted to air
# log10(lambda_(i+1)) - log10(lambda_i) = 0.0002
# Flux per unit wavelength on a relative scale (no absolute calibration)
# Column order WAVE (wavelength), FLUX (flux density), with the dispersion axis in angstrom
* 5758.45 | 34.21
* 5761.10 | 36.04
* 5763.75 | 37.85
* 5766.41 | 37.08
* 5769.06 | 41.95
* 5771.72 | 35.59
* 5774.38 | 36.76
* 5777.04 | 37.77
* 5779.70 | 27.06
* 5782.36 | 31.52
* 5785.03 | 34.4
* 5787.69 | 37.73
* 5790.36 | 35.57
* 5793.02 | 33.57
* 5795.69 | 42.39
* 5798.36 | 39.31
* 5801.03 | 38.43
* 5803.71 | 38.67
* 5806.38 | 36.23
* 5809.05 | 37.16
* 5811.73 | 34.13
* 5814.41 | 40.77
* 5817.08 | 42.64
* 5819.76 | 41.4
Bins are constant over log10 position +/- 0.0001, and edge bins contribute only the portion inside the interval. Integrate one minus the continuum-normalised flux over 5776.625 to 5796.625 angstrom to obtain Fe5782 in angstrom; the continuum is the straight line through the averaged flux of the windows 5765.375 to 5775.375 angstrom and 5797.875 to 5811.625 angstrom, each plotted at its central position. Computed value 1.59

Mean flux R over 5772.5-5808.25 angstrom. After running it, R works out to 36.1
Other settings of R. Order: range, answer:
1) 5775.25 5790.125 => 33.9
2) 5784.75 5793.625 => 35.6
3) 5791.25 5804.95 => 38.4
